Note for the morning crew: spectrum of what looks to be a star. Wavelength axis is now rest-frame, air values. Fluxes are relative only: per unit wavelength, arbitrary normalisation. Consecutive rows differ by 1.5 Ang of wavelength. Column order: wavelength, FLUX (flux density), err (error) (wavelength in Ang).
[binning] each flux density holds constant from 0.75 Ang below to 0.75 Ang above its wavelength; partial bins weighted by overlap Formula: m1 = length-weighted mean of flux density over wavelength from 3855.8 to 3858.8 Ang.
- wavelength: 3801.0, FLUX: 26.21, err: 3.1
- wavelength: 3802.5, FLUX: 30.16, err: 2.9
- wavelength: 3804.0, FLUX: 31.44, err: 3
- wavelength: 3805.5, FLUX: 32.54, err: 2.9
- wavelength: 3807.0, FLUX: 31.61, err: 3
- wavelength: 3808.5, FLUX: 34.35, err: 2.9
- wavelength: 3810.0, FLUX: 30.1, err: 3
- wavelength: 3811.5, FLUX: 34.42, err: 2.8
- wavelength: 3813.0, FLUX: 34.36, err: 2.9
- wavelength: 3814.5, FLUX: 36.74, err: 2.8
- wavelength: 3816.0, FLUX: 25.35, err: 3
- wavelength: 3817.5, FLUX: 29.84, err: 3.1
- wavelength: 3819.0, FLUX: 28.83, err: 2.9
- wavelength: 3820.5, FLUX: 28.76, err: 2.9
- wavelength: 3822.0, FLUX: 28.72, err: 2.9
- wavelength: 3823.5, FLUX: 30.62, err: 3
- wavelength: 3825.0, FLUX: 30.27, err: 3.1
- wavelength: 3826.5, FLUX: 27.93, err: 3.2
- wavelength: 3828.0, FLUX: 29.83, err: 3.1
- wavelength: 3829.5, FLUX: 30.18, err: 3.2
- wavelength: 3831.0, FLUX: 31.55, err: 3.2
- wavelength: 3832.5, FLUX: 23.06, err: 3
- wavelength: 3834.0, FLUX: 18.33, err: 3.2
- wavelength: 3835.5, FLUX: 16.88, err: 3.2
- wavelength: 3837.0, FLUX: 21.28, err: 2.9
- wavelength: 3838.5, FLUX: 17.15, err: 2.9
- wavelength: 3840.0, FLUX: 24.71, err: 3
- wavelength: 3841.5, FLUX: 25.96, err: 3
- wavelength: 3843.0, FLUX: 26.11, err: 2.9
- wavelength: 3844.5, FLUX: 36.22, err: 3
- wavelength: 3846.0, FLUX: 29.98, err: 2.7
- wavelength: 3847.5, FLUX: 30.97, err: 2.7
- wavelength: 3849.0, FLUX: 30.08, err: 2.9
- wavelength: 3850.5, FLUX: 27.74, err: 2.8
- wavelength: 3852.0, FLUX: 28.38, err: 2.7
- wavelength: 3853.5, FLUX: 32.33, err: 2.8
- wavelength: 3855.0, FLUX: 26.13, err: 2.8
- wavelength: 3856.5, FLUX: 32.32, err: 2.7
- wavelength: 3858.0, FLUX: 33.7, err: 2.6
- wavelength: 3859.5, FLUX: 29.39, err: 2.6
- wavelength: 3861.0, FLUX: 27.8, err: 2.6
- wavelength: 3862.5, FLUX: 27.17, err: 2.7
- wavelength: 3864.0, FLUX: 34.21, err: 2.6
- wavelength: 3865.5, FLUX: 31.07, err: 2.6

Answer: 33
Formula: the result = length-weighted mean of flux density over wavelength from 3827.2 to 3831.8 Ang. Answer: 30.4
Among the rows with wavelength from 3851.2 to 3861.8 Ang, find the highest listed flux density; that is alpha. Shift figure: 33.7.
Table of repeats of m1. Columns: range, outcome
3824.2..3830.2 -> 29.6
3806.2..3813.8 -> 33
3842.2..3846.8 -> 30.7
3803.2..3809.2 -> 32.5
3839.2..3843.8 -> 25.6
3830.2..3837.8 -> 22.2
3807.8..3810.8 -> 32.2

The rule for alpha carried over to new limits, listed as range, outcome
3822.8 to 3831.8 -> 31.55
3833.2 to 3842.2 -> 25.96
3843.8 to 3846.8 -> 36.22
